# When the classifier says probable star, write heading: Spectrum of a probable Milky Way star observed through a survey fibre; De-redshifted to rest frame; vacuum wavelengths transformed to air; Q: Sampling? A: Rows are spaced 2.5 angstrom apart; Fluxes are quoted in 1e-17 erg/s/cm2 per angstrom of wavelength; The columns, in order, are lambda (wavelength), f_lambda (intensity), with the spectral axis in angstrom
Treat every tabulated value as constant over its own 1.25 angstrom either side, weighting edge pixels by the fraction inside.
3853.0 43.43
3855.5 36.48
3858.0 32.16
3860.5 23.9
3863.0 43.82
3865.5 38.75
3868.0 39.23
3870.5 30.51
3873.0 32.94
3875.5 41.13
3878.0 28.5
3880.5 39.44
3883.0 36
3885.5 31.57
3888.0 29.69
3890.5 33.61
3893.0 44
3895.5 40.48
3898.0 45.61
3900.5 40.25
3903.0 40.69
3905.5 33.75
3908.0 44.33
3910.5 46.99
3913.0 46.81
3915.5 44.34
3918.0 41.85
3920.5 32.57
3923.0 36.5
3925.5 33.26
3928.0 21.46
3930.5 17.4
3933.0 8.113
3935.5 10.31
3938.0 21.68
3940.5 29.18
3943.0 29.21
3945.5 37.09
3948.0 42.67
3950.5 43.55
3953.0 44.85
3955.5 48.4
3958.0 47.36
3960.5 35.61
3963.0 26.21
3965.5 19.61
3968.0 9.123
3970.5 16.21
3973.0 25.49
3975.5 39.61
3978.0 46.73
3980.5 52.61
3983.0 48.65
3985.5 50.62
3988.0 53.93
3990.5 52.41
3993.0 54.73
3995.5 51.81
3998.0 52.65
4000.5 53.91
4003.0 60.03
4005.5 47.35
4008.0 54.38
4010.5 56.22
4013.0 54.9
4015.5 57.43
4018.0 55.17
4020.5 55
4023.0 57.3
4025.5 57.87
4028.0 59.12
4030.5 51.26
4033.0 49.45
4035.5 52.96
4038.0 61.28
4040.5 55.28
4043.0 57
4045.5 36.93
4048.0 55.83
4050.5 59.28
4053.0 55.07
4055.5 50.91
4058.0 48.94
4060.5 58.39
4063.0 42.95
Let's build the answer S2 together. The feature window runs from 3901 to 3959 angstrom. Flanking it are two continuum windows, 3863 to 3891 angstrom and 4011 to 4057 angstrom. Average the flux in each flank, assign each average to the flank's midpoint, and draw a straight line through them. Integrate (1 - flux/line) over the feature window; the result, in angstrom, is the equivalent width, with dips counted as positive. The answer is 9.2 angstrom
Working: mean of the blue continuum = 35.1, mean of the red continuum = 54.6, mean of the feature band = 34.9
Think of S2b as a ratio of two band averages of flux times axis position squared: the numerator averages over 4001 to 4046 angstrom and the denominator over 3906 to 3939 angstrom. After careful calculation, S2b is 1.8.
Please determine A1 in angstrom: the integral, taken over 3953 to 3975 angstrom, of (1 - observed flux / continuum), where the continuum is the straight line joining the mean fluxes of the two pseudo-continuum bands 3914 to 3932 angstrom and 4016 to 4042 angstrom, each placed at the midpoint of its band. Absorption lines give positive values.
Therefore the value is 5.93 angstrom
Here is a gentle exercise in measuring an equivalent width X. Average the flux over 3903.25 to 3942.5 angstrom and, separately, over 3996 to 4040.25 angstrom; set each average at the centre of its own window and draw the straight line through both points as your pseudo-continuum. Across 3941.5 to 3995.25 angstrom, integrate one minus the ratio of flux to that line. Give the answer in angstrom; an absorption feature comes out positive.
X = 4.2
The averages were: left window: 31.4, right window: 55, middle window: 39.5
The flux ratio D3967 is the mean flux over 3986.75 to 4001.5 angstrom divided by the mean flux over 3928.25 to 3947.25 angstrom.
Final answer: 2.38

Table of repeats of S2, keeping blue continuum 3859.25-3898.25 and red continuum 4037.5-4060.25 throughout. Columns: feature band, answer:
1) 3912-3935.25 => 5.8 angstrom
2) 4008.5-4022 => -1.6 angstrom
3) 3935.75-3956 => 3.6 angstrom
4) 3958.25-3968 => 3.8 angstrom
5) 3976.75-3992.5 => -1.4 angstrom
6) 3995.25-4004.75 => -1.2 angstrom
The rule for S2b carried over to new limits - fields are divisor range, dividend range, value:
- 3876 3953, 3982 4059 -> 1.64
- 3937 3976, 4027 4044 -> 1.78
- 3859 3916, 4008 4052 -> 1.55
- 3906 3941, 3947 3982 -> 1.17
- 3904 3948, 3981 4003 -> 1.72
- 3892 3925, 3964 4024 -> 1.19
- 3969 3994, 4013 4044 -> 1.31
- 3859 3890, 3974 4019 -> 1.61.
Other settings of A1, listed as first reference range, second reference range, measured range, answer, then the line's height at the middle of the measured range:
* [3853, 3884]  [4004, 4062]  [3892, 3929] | 0.5 angstrom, 40.3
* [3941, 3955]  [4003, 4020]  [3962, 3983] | 7.0 angstrom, 45.3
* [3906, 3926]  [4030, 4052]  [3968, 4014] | 1.1 angstrom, 48.3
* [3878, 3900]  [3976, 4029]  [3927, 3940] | 8.1 angstrom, 43.6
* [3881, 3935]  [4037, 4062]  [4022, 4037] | -1.1 angstrom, 51.1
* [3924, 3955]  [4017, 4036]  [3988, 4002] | -2.4 angstrom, 45.4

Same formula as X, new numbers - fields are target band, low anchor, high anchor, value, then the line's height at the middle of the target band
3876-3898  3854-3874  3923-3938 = -4.98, 29.7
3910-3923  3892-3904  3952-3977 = -0.81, 39.2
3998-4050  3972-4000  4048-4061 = -2.75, 51.8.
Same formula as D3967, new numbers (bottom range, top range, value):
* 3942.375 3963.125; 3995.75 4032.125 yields 1.36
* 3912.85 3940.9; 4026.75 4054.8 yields 1.93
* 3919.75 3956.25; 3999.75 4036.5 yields 1.82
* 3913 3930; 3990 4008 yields 1.52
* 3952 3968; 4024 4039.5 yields 1.59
